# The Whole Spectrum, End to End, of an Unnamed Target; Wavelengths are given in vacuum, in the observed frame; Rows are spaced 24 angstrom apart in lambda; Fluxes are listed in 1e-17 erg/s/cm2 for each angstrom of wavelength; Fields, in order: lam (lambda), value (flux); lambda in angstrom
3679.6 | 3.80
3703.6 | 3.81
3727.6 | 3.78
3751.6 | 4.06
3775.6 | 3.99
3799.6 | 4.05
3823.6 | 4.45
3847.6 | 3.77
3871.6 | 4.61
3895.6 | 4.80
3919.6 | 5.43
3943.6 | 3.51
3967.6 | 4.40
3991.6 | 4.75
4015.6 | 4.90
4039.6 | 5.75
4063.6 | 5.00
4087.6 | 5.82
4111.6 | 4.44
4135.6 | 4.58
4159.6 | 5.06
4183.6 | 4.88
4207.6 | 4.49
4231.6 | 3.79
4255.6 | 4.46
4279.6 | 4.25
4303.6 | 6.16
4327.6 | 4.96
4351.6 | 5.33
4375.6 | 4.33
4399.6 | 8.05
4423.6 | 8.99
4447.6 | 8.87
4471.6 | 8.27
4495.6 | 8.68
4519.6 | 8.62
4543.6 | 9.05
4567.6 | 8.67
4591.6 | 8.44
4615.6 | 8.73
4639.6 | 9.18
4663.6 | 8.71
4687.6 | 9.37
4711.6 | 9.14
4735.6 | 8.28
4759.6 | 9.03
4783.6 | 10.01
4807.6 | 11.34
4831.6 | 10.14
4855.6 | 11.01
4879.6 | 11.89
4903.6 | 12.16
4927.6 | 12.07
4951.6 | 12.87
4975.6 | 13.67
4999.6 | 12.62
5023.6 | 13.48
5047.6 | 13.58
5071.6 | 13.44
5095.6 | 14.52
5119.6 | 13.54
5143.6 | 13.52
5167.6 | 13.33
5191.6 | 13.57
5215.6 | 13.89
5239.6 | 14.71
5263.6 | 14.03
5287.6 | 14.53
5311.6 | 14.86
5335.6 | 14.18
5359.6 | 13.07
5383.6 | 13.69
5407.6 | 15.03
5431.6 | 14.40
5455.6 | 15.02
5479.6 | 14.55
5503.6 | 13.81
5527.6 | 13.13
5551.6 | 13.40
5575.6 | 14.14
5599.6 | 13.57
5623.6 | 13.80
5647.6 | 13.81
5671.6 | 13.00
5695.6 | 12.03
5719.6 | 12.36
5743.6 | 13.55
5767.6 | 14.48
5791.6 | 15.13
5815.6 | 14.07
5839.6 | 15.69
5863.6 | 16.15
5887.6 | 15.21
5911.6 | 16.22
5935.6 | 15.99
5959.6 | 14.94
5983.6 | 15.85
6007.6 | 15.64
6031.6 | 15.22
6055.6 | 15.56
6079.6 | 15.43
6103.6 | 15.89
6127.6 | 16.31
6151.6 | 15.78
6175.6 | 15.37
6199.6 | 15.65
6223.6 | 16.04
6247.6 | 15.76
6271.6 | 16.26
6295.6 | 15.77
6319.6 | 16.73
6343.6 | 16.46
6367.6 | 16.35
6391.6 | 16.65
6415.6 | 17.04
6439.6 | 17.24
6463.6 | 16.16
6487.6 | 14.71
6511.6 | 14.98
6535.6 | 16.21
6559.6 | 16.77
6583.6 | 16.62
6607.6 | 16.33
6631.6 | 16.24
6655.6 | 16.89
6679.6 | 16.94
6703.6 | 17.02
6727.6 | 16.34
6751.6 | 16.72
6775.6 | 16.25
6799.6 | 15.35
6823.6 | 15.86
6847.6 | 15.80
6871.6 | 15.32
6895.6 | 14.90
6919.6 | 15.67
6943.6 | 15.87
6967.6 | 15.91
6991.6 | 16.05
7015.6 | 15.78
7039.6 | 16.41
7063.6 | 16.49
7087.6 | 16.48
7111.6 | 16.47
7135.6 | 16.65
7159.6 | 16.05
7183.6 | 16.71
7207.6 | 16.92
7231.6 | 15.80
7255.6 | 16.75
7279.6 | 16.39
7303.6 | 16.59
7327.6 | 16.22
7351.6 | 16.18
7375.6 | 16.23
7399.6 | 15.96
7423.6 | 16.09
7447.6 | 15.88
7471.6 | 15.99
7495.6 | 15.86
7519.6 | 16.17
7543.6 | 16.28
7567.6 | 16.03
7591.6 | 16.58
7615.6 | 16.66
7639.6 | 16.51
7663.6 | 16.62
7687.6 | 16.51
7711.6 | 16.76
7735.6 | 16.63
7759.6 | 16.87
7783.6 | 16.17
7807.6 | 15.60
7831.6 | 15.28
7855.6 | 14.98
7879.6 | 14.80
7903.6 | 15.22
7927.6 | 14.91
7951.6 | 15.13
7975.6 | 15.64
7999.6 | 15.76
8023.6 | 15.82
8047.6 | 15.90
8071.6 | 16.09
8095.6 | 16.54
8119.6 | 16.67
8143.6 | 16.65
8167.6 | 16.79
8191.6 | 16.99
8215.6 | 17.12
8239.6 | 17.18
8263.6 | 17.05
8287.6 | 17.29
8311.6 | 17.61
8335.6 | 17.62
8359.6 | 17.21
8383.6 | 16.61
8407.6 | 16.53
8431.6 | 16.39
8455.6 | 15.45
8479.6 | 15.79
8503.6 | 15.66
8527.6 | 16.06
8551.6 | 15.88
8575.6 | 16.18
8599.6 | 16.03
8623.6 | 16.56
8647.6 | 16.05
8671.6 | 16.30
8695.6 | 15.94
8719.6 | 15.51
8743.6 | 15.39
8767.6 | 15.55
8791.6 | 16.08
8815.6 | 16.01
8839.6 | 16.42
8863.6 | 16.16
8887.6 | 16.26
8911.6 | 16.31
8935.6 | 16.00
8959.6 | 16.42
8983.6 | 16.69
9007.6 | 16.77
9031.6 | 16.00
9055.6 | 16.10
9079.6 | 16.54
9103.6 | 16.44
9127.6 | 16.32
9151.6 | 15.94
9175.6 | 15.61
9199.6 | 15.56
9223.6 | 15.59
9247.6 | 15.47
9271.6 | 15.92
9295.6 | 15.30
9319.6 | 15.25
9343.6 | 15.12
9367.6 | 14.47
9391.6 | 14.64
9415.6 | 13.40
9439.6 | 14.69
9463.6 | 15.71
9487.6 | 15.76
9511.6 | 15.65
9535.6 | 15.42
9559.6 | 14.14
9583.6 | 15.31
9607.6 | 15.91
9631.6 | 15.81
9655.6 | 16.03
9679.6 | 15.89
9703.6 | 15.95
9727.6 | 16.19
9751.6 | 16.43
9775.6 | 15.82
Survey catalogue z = 0.10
